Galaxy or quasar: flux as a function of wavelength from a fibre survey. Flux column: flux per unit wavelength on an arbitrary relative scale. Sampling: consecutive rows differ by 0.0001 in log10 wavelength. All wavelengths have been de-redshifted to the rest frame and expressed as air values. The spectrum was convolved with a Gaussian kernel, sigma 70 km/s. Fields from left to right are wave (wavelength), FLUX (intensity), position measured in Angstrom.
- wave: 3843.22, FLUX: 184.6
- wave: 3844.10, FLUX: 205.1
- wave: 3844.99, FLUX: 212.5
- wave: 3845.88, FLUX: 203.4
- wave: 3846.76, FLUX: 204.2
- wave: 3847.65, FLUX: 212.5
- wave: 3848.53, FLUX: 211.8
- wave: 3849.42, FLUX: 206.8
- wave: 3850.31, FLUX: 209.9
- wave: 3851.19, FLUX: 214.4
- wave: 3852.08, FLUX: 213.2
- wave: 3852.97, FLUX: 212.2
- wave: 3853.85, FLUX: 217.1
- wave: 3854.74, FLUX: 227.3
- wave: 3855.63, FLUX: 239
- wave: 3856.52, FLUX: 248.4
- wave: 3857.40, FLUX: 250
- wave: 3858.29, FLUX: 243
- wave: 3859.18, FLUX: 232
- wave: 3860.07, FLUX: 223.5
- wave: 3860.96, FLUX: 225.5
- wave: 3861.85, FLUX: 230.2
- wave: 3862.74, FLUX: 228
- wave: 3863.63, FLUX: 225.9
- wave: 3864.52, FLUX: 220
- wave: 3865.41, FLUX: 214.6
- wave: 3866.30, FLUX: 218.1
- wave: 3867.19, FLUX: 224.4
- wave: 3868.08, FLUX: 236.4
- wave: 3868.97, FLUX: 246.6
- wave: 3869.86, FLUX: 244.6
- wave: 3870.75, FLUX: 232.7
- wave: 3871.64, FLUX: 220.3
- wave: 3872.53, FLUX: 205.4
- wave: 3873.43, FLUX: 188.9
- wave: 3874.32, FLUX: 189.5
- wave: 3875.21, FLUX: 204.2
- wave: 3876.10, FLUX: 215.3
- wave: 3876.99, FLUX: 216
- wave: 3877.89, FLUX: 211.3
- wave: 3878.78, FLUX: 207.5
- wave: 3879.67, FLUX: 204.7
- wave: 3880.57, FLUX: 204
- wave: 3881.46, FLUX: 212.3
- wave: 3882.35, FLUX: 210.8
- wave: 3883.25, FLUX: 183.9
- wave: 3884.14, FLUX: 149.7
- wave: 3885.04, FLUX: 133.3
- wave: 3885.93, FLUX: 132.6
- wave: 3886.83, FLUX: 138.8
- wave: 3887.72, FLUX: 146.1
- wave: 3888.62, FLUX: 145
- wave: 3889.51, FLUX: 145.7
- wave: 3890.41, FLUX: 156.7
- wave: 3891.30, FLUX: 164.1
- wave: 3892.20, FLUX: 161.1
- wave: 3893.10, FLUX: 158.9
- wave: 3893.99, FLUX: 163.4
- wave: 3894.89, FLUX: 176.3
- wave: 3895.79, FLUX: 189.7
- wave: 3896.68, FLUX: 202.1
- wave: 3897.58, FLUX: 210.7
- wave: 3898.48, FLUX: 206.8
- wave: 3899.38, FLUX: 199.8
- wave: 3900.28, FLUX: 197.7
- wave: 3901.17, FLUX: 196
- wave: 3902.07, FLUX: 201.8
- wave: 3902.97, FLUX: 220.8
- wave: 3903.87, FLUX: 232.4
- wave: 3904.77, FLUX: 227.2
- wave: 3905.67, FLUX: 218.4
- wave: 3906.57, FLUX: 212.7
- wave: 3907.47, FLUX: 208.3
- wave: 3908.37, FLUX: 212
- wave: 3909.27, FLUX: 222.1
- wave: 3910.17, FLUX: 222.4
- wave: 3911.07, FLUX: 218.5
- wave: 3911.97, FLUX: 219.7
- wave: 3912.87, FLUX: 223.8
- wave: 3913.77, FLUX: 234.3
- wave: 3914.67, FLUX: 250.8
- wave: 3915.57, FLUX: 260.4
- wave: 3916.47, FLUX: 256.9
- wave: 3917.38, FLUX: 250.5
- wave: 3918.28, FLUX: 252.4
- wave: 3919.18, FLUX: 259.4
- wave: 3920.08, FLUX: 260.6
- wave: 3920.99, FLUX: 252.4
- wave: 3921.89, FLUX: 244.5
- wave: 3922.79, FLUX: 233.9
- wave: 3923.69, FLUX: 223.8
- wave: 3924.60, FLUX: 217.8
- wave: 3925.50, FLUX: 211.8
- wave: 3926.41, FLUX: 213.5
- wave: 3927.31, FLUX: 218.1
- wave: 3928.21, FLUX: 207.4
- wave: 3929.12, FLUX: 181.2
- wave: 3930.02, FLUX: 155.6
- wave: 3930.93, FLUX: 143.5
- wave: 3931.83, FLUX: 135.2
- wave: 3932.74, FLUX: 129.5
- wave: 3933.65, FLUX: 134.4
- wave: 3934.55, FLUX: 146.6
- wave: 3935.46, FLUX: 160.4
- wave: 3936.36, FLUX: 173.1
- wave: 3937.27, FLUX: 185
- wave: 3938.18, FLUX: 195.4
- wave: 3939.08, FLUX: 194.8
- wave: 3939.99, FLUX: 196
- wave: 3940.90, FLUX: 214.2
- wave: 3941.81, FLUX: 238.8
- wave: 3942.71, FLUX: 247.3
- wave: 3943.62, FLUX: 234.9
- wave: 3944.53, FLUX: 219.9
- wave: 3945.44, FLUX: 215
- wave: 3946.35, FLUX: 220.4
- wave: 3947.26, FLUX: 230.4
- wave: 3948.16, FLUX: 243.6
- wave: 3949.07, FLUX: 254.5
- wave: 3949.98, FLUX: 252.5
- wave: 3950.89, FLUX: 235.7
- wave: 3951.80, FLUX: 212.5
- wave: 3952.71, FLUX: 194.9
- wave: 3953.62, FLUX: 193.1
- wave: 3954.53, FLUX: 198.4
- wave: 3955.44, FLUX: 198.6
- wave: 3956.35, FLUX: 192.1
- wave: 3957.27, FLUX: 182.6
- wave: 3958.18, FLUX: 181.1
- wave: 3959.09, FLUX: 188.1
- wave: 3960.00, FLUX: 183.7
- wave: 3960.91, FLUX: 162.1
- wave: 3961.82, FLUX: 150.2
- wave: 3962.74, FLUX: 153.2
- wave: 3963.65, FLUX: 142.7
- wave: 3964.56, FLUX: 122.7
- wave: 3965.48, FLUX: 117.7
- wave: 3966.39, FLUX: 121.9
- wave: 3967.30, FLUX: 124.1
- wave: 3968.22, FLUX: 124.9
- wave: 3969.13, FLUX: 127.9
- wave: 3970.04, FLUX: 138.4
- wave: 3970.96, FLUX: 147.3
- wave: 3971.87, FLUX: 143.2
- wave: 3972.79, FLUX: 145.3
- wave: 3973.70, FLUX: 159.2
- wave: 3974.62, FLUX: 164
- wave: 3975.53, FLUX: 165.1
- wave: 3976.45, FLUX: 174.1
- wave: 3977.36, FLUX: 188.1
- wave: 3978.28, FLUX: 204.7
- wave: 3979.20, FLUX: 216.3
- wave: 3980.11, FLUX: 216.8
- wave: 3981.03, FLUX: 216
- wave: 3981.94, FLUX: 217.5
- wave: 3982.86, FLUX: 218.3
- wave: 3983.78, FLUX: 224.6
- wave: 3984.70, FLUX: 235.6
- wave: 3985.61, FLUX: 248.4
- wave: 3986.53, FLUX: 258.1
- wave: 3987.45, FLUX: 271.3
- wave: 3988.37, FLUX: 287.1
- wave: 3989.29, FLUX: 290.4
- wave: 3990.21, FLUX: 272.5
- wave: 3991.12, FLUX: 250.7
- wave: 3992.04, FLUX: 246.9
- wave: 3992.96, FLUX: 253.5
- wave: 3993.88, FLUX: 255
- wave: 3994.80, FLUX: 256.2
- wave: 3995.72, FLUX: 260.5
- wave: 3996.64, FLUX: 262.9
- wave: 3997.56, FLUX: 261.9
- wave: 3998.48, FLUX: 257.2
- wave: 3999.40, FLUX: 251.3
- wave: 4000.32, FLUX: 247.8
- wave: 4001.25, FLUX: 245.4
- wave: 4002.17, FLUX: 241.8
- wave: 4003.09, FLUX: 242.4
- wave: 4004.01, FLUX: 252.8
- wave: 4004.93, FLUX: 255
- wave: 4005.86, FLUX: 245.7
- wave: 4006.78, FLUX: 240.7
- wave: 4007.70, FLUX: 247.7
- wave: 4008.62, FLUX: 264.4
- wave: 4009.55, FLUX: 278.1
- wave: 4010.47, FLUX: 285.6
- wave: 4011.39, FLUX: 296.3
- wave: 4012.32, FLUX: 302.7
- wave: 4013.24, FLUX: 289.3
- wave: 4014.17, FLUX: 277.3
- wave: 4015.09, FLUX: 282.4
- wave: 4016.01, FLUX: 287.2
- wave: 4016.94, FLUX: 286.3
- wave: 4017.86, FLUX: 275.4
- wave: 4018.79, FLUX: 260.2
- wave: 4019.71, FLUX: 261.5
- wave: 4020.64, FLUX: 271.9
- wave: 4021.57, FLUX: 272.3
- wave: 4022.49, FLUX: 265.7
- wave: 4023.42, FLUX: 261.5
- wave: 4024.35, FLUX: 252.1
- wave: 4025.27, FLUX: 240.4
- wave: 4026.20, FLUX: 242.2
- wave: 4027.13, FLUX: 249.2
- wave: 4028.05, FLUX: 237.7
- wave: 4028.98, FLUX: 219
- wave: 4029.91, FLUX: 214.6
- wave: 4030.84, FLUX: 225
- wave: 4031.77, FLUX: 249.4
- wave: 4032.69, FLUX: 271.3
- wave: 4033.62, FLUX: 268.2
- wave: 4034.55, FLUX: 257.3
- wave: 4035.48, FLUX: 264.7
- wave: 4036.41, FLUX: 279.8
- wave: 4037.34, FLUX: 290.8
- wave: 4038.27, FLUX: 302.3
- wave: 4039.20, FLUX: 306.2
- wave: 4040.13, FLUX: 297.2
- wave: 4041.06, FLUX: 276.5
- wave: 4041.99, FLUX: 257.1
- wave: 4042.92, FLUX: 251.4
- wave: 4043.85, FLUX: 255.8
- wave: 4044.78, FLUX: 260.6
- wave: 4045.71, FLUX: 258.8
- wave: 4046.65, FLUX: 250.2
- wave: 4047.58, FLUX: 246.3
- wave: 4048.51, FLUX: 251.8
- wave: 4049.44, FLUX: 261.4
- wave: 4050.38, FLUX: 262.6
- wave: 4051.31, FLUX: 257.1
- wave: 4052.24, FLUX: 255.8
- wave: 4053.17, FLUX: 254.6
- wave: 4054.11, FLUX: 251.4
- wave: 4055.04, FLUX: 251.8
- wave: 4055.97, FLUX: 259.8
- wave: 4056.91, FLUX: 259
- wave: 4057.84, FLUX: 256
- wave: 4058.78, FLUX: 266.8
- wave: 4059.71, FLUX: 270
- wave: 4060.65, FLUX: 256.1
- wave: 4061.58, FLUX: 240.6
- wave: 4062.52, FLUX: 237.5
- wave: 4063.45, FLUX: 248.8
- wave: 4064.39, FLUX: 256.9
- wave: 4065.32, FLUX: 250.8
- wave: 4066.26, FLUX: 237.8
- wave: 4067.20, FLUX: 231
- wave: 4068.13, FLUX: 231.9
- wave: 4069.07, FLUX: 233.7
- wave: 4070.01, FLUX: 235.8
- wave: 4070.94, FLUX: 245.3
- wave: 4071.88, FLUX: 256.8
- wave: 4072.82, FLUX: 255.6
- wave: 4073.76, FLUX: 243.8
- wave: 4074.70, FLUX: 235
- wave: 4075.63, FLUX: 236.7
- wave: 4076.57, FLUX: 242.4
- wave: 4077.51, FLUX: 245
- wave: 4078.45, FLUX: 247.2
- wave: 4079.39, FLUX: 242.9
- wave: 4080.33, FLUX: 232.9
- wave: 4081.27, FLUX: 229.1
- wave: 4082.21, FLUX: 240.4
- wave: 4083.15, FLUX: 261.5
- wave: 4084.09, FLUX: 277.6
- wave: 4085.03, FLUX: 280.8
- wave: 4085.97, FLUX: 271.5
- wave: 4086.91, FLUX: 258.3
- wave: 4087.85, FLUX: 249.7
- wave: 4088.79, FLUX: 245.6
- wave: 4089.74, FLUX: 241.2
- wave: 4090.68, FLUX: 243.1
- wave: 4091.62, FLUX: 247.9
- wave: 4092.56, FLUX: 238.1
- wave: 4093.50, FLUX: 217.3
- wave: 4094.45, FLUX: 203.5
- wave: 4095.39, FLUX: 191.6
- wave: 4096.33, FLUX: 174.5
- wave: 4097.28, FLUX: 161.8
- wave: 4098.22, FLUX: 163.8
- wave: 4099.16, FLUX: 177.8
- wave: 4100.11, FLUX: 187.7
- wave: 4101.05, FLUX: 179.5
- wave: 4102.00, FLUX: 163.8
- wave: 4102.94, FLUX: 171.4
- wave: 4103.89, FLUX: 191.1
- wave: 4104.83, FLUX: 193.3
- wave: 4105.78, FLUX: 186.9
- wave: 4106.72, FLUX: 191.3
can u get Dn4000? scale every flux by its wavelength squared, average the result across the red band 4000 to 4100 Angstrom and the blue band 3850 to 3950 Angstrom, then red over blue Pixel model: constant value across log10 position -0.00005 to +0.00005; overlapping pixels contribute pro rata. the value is 1.30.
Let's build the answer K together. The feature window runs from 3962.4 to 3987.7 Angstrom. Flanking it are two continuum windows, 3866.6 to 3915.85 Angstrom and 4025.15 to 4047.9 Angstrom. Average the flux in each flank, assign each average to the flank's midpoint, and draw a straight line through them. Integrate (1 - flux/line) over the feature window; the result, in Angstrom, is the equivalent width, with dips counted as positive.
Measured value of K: 6.2 Angstrom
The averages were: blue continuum 200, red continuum 259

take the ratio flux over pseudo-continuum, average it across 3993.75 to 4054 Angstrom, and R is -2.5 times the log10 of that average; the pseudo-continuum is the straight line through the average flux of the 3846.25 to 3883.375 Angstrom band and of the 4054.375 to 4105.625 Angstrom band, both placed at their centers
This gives -0.14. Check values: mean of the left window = 219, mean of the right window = 232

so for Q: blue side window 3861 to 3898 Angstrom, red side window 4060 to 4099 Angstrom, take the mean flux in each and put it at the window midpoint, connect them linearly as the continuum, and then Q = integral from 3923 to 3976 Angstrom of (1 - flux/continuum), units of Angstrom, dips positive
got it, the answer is 6.8 Angstrom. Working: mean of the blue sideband 195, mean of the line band 182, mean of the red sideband 237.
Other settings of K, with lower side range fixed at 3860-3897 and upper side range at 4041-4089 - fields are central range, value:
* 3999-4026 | -3.4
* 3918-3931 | -0.7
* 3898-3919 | -2.1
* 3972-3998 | -0.1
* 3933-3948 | 1.0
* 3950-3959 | 0.7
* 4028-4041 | -1.2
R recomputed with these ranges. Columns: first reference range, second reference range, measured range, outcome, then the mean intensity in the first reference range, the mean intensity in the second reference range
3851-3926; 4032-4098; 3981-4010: -0.078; 211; 250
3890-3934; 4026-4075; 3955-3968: 0.380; 207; 255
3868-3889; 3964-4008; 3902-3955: -0.054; 194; 215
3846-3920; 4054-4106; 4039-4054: -0.147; 210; 232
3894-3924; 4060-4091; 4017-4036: -0.061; 223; 247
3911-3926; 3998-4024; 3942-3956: 0.114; 240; 266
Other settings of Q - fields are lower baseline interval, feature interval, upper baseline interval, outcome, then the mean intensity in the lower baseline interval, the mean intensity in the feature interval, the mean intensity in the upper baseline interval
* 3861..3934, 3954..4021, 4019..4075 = 4.13 Angstrom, 204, 222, 255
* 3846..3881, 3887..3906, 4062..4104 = 3.05 Angstrom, 220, 186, 229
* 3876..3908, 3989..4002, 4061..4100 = -2.64 Angstrom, 188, 257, 235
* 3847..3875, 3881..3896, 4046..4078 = 4.23 Angstrom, 223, 162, 249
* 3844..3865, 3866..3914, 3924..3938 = 0.29 Angstrom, 222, 198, 175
